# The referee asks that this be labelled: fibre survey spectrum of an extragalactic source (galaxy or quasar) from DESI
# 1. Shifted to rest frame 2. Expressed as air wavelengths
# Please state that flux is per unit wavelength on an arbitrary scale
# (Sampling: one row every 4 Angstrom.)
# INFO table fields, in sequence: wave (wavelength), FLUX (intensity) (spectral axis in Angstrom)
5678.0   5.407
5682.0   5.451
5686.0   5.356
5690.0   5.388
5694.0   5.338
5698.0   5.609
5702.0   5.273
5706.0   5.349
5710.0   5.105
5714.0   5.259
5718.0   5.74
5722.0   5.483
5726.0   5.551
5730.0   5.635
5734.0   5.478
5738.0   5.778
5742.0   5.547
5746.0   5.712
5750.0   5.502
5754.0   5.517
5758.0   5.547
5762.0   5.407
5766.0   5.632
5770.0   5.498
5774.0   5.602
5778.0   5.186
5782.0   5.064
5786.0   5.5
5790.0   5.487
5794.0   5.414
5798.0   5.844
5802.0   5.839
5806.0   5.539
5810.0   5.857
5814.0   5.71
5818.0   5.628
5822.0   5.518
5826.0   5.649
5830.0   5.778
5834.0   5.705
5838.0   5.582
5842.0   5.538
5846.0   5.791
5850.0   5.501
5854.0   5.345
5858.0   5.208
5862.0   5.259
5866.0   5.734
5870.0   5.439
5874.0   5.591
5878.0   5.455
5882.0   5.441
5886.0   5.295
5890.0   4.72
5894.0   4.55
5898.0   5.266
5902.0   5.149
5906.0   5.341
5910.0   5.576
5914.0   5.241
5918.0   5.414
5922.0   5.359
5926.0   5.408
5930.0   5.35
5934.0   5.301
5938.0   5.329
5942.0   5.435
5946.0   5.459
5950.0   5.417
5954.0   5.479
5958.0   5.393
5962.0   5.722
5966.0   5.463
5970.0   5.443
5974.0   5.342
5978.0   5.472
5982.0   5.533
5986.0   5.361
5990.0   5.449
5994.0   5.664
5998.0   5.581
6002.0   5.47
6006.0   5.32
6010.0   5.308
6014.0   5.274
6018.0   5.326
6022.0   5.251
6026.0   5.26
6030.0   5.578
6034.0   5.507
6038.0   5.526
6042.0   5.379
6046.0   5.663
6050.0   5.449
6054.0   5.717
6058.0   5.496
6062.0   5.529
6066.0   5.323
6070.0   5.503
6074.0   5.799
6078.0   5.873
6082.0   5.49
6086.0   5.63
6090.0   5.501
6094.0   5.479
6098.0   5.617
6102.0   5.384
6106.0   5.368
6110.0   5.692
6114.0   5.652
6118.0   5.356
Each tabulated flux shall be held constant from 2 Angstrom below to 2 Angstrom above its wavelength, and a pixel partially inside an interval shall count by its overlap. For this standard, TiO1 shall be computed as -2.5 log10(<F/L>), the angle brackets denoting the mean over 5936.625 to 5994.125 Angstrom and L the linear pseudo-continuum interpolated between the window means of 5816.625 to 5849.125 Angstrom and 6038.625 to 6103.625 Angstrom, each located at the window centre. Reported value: 0.03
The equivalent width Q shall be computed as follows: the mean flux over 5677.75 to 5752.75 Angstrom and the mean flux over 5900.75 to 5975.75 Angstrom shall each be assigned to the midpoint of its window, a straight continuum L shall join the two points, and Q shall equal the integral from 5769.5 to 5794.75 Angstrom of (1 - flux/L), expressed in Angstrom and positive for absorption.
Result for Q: 0.3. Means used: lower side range 5.47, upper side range 5.4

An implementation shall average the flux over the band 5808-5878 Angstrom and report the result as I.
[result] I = 5.57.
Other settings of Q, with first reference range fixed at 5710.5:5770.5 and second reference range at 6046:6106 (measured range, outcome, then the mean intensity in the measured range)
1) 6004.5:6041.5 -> 1.19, 5.37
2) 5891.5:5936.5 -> 2.31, 5.26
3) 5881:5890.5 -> 0.61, 5.19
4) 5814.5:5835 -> -0.41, 5.66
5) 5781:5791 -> 0.32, 5.37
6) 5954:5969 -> 0.10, 5.51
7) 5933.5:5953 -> 0.53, 5.4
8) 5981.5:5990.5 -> 0.19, 5.43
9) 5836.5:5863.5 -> 0.41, 5.46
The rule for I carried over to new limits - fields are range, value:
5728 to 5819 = 5.56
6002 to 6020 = 5.33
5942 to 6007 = 5.47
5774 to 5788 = 5.3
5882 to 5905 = 5.05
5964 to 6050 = 5.44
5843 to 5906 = 5.32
